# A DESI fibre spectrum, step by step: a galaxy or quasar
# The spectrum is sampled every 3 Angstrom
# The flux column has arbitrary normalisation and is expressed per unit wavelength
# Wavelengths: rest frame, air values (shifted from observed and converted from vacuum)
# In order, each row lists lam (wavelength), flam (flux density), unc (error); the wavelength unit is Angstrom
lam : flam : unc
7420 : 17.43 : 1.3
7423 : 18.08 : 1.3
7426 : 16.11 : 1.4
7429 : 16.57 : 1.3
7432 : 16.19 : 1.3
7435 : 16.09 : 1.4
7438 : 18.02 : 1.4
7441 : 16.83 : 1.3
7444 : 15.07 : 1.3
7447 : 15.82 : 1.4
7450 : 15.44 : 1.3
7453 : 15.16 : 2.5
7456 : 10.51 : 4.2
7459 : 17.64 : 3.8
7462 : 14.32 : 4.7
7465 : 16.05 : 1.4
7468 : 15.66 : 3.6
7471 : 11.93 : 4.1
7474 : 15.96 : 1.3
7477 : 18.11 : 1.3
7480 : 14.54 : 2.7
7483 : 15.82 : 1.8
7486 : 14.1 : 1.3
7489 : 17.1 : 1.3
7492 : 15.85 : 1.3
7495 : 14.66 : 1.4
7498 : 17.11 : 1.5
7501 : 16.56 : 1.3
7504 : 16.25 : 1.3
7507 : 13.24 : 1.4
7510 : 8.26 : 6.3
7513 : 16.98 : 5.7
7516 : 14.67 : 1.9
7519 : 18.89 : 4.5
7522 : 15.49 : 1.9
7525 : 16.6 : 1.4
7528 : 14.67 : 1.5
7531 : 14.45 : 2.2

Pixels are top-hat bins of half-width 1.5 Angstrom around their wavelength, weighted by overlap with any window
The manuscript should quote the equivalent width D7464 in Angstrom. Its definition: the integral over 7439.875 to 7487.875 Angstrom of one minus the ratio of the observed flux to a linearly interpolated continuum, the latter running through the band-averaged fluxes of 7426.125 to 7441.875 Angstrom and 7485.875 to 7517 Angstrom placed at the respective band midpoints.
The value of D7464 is 2.3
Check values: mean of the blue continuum 16.7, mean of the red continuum 15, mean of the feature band 15.2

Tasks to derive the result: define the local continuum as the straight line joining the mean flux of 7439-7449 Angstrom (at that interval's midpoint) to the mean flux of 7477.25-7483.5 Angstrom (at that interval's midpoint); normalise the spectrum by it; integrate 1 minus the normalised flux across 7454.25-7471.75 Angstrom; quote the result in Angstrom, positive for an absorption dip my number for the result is 1.5 Angstrom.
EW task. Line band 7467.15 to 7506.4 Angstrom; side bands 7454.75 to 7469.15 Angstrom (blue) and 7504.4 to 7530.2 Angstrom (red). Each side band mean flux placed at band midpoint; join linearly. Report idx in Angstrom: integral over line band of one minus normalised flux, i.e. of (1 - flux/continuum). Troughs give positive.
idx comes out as -1.9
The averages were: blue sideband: 14.9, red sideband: 14.9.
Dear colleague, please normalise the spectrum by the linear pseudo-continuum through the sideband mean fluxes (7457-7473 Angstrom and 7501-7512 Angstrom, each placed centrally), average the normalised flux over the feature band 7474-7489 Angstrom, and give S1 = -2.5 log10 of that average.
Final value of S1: -0.11 mag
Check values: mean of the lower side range 15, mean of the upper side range 13.3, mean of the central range 15.8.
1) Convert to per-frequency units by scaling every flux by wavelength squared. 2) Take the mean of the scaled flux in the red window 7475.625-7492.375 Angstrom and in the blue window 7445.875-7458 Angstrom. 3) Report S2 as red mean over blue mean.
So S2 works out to 1.1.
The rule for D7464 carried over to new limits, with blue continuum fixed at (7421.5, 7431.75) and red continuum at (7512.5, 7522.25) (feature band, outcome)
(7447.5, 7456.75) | 1.4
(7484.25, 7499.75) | 0.8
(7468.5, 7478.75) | 0.8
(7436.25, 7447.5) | 0.2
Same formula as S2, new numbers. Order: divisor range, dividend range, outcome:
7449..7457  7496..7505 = 1.22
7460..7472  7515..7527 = 1.13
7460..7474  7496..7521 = 1.04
